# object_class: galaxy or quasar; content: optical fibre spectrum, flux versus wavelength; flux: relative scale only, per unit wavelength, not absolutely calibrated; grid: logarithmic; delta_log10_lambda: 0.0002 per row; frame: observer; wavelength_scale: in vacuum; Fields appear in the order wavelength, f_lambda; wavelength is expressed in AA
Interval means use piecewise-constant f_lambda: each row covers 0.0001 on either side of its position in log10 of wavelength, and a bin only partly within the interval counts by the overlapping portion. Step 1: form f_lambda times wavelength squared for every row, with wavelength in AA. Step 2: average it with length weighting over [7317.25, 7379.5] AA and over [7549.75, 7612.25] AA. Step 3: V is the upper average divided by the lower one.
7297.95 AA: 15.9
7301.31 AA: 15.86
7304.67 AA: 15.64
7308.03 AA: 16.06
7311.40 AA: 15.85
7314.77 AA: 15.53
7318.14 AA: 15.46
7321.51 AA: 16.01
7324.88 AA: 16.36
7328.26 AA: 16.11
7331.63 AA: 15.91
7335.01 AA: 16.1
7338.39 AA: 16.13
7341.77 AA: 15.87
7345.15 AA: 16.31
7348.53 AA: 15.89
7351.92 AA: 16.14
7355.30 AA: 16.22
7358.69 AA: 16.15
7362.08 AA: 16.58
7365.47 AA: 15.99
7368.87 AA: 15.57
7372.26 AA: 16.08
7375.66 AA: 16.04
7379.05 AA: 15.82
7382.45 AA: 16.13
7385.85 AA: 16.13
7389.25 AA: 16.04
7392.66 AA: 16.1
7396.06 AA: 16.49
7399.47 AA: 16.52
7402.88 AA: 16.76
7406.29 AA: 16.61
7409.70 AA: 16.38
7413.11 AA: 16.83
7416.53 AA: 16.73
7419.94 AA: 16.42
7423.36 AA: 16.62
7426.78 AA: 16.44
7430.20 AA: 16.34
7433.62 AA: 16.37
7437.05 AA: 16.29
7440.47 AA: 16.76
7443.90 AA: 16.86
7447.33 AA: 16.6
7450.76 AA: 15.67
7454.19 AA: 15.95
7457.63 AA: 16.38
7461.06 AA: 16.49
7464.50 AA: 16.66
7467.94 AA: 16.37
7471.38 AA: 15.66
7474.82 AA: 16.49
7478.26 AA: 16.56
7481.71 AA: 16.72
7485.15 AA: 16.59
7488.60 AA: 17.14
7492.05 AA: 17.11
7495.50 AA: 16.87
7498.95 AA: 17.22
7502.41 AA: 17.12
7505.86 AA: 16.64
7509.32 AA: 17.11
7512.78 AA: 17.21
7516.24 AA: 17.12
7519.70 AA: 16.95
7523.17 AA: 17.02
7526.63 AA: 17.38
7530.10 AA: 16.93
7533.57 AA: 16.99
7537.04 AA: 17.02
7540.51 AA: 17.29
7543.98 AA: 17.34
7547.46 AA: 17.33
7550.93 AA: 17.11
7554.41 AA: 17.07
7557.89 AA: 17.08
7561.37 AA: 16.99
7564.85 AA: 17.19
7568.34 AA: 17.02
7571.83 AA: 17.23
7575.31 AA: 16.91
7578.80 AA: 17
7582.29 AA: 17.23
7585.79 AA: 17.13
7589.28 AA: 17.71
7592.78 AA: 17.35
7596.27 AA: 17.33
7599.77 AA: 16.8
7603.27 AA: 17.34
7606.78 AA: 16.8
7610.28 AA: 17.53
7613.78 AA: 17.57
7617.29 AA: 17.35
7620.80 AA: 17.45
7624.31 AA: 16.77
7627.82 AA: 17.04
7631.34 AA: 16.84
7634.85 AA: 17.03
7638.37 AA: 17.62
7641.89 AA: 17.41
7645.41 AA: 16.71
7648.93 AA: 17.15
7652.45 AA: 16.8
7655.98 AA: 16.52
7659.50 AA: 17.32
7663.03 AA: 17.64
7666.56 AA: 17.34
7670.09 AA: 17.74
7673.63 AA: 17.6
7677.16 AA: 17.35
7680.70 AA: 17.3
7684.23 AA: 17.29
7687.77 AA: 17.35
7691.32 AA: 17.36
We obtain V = 1.14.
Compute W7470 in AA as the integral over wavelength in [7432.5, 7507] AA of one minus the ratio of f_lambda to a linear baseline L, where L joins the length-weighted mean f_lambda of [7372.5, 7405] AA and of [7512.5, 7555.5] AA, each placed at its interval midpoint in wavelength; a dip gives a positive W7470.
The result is 0.72 AA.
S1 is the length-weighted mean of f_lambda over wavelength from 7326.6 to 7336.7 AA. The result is 16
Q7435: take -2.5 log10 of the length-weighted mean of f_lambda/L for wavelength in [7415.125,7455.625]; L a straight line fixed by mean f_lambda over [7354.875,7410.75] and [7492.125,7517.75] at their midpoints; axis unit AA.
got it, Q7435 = 0.01 mag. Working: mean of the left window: 16.2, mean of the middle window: 16.4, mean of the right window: 17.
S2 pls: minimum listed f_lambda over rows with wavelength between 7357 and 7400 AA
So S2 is 15.57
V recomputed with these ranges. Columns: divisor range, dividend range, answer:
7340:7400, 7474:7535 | 1.09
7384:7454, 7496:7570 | 1.07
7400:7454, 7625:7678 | 1.11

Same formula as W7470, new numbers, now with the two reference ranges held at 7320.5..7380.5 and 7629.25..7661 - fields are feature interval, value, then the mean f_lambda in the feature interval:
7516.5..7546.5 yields -0.81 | 17.1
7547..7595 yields -1.05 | 17.2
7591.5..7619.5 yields -0.58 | 17.3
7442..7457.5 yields 0.11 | 16.3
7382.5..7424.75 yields -0.54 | 16.5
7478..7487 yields -0.07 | 16.6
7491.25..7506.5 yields -0.41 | 17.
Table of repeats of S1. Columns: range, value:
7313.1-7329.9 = 15.9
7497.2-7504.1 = 17.2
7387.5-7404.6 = 16.4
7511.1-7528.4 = 17.1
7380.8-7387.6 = 16.1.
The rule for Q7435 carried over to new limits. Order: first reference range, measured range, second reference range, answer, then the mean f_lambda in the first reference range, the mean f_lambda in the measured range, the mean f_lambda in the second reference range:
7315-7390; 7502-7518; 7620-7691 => -0.03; 16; 17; 17.2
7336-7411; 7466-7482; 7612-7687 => 0.02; 16.2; 16.3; 17.2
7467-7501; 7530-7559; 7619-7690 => -0.02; 16.7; 17.1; 17.2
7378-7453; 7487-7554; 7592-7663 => -0.02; 16.4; 17.1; 17.1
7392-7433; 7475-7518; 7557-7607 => -0.01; 16.5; 16.9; 17.2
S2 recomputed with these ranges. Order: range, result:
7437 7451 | 15.67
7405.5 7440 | 16.29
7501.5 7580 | 16.64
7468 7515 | 15.66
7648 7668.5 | 16.52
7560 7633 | 16.77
